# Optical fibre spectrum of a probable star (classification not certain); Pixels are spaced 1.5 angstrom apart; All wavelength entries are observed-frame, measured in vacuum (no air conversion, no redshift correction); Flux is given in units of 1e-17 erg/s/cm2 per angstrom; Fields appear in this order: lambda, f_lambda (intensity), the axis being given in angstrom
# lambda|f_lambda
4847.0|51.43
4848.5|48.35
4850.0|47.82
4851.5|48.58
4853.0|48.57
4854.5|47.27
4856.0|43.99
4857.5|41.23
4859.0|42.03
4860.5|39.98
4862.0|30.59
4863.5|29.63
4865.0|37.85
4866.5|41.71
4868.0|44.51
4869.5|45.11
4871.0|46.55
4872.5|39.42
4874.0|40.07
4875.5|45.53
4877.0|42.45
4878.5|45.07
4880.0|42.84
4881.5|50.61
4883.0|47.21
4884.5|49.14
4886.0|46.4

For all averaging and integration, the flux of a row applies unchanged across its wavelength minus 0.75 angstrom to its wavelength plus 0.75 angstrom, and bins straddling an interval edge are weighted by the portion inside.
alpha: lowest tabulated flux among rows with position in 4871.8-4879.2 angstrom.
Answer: 39.42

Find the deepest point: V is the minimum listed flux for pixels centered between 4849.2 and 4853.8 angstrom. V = 47.82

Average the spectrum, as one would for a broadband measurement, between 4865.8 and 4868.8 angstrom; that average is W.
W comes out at 43.2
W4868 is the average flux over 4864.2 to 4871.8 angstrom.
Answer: 43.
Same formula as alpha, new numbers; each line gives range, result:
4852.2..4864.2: 29.63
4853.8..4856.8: 43.99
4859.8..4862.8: 30.59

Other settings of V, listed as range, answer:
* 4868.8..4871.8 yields 45.11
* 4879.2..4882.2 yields 42.84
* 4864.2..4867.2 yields 37.85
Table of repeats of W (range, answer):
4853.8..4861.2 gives 42.9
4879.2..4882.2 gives 46.6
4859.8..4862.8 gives 35.1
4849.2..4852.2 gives 48.2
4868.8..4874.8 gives 42.8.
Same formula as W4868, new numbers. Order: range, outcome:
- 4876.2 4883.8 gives 45.7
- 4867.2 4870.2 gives 44.8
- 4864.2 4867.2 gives 39.6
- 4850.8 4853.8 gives 48.6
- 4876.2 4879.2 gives 43.8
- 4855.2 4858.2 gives 42.7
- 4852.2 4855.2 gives 47.9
